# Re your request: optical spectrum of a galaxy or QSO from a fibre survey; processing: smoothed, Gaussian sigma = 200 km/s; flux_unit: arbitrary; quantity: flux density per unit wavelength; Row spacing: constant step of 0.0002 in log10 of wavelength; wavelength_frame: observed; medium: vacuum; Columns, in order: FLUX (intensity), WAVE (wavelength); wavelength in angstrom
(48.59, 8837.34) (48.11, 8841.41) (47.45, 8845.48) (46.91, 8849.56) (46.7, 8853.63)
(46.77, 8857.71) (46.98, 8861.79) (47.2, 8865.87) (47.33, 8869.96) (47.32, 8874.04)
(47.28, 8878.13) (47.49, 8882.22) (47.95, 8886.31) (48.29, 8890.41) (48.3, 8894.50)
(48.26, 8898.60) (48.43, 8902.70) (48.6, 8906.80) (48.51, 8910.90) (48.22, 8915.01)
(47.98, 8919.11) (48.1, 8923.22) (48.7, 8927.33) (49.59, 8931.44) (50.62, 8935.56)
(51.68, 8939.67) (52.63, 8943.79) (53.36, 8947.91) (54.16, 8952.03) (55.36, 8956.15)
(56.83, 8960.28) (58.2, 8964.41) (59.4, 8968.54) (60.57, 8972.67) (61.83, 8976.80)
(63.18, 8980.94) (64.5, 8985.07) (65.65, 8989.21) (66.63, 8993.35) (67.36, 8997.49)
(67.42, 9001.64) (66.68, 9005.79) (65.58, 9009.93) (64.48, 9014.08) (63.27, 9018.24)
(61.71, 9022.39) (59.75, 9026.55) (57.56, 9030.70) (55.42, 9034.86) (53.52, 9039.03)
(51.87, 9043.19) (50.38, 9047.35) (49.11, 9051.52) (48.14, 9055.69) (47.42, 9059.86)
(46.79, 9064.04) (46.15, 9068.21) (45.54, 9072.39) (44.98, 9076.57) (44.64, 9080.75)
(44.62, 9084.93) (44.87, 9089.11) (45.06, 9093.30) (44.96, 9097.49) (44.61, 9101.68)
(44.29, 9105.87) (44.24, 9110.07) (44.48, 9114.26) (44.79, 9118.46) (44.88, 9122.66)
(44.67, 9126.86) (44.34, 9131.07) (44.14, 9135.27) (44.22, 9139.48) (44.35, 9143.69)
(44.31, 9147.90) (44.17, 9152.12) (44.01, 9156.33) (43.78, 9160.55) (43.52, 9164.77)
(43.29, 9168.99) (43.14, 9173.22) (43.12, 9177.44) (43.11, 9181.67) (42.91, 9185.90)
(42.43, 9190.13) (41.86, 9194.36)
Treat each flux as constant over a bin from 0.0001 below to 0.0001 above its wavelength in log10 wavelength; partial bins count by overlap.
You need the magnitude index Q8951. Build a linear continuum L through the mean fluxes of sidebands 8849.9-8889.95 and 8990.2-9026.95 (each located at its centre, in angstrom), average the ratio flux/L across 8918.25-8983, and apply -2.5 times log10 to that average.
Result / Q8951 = 0.06 mag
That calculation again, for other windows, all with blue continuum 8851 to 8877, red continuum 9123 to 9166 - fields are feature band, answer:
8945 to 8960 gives -0.18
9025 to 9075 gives -0.13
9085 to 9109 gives 0.00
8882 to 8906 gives -0.03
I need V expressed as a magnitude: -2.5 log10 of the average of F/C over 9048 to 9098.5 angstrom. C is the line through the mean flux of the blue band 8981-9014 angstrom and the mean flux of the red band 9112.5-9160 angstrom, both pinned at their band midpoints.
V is 0.17 mag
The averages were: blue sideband 66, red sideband 44.4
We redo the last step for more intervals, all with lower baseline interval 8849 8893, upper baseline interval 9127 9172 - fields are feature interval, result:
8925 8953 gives -0.11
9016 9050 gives -0.24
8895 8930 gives -0.04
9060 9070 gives -0.04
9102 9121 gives 0.00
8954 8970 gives -0.23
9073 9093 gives 0.00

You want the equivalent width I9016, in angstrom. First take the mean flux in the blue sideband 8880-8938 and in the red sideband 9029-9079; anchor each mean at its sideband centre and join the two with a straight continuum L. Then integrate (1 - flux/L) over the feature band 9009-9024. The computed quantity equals -4.4 angstrom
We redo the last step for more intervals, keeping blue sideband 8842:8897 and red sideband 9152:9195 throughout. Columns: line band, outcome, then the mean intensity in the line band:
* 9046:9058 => -1.1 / 49.1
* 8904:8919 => -0.5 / 48.4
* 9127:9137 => -0.1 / 44.3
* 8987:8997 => -4.5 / 66.3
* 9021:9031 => -3.2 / 59.9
